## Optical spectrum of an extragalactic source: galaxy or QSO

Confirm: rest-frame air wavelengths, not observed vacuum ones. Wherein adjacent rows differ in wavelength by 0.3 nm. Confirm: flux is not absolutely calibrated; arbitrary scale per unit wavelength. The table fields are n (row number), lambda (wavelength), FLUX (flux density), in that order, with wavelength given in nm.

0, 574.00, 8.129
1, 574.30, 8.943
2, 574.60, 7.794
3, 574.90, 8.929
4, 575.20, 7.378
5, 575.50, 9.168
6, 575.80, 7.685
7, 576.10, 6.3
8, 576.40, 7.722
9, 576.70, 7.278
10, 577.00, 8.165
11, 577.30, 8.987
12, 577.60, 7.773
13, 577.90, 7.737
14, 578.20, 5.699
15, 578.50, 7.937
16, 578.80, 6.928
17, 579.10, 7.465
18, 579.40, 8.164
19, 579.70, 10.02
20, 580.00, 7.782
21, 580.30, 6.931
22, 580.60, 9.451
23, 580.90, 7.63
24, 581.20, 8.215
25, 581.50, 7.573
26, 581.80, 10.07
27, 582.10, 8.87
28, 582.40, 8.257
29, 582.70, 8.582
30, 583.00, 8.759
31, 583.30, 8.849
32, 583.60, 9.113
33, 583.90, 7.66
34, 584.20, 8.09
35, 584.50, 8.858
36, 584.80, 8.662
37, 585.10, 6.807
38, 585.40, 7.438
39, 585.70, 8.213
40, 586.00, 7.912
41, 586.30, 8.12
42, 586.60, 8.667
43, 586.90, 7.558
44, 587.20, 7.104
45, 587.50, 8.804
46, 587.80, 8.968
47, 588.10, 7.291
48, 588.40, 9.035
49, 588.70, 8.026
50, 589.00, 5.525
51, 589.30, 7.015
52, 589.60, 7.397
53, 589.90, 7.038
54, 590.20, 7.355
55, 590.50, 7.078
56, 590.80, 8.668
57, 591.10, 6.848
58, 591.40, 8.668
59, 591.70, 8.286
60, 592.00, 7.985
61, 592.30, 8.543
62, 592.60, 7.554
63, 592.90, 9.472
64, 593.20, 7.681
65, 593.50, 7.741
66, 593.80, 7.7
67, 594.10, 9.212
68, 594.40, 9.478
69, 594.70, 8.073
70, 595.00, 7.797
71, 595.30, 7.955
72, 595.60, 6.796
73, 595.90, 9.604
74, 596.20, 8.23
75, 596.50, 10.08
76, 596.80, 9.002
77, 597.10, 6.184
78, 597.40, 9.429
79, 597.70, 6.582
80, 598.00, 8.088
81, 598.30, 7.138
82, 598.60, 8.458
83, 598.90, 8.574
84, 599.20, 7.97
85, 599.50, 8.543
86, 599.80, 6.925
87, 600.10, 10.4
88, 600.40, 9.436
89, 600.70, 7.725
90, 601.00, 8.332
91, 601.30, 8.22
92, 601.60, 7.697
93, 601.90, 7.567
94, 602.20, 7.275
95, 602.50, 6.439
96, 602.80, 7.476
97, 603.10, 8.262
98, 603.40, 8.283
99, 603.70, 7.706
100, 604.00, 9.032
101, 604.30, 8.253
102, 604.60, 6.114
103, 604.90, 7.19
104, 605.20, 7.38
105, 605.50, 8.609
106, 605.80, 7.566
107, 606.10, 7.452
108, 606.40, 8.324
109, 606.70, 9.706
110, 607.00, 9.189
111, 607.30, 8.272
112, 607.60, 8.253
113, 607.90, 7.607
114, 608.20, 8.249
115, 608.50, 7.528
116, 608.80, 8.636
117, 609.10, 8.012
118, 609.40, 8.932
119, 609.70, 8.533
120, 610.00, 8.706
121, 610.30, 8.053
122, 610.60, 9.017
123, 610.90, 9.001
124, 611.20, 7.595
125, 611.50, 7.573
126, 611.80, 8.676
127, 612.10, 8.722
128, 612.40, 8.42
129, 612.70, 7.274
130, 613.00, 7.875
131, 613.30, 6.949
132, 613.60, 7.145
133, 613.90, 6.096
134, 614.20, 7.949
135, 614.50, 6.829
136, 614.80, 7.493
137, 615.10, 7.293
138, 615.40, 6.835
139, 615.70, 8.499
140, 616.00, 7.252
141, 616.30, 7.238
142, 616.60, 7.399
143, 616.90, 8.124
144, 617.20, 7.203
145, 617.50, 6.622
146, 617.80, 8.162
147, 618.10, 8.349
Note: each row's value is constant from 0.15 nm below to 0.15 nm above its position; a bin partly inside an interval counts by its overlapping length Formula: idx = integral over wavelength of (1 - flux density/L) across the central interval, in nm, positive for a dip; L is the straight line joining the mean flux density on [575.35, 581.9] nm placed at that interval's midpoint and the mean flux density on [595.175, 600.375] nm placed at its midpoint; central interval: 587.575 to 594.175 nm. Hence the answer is 0.23 nm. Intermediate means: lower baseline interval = 7.92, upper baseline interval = 8.26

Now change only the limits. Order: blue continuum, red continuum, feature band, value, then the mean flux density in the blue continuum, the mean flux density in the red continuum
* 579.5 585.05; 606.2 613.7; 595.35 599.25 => 0.09 nm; 8.49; 8.25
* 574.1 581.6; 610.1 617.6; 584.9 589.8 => 0.06 nm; 7.91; 7.66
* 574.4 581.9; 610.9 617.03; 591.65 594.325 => -0.16 nm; 7.94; 7.6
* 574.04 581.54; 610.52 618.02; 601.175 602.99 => 0.07 nm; 7.91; 7.64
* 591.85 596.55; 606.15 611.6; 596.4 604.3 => 0.24 nm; 8.33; 8.39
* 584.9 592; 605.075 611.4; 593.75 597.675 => -0.21 nm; 7.74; 8.31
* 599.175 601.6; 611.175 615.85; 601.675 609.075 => 0.15 nm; 8.42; 7.58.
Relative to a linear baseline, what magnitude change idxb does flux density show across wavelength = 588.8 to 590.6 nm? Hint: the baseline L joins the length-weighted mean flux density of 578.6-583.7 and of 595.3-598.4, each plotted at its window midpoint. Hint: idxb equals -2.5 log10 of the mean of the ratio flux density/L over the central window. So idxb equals 0.19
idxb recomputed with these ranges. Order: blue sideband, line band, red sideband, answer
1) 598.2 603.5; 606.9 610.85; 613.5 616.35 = -0.11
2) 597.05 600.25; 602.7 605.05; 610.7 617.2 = 0.02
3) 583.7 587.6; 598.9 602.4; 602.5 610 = -0.02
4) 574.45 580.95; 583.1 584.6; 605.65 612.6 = -0.07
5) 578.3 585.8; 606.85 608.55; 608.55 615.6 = -0.04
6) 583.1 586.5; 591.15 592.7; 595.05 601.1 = 0.01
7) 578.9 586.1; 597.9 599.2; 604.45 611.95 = 0.02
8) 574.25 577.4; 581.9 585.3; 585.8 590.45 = -0.08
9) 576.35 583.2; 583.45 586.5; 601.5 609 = 0.00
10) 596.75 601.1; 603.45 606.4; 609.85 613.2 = 0.06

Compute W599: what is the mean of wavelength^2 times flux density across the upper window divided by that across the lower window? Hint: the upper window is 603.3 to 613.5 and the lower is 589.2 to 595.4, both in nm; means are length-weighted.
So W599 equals 1.07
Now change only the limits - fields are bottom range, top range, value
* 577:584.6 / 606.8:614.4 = 1.09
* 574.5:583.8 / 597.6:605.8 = 1.05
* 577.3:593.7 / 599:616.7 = 1.07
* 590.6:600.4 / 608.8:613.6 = 1.05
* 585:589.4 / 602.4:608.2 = 1.09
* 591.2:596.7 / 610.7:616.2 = 0.97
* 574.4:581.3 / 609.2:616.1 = 1.12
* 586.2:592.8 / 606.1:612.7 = 1.15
